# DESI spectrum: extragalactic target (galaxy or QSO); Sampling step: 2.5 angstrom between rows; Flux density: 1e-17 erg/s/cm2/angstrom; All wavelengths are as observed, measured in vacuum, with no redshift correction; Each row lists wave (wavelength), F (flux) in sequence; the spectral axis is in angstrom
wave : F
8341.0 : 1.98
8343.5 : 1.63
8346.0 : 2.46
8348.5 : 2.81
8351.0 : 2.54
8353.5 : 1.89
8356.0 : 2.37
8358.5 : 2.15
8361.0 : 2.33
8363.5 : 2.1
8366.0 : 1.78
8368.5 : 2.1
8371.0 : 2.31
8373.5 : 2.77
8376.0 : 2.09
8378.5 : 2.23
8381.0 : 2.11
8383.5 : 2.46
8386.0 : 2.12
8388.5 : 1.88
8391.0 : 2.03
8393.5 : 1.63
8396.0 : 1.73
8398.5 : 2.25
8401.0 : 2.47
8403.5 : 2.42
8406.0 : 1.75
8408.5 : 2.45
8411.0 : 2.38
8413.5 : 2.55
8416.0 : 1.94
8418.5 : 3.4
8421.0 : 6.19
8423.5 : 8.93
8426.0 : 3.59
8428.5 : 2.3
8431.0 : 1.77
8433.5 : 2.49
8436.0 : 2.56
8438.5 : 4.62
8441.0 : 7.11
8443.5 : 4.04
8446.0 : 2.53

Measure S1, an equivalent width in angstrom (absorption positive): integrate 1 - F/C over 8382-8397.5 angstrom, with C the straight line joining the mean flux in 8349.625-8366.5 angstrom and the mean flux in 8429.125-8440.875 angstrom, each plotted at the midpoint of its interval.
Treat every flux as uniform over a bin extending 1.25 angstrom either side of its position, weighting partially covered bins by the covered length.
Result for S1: 3.7 angstrom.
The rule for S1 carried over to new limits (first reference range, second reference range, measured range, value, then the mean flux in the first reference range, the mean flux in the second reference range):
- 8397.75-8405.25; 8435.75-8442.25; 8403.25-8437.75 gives 4.3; 2.35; 5.1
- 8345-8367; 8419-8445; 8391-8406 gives 5.9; 2.27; 4.31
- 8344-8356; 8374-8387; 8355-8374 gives 0.7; 2.37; 2.24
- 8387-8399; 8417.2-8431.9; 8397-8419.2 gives 4.9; 1.89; 4.42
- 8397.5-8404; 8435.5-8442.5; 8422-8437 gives 1.8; 2.38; 4.97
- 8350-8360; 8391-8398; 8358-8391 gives -2.7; 2.23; 1.8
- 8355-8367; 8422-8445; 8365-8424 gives 10.0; 2.15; 4.16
